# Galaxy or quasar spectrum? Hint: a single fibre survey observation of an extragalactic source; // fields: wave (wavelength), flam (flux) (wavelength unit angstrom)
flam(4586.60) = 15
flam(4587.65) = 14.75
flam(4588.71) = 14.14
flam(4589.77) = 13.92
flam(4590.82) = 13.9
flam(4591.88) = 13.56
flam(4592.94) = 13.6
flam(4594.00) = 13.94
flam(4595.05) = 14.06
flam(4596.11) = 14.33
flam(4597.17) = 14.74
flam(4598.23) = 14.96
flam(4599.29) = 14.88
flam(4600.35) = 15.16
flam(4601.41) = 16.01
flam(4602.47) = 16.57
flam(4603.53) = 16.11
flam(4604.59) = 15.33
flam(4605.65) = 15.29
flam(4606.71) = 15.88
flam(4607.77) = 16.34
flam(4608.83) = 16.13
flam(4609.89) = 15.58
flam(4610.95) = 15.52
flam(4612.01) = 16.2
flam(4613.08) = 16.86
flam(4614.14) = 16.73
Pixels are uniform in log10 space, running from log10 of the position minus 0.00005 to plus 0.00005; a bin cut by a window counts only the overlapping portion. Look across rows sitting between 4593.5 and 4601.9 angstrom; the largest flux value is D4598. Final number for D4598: 16.01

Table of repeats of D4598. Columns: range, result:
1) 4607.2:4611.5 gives 16.34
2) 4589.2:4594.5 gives 13.94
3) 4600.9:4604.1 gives 16.57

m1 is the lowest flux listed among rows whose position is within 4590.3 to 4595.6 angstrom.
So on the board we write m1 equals 13.56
